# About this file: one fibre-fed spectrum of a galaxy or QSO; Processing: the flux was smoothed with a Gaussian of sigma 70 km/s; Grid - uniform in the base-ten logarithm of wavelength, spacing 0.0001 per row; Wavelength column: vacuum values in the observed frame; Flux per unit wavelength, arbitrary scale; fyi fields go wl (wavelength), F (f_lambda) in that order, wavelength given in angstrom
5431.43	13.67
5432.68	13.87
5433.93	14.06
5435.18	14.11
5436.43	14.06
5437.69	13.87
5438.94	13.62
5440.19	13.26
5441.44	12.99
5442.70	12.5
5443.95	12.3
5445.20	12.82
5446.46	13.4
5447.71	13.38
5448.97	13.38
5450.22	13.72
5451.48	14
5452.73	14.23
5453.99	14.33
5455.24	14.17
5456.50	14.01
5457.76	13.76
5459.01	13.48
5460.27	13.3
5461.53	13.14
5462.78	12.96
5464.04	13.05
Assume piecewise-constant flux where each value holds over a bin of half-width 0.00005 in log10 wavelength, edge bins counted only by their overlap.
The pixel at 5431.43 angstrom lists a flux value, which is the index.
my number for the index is 13.67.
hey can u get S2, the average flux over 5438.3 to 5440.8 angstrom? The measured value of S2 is 13.5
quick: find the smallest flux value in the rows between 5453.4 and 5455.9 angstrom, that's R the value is 14.17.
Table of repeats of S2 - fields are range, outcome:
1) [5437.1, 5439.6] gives 13.8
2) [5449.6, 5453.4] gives 14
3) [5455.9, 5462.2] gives 13.5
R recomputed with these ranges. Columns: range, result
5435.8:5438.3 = 13.87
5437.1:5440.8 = 13.26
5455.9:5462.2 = 13.14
